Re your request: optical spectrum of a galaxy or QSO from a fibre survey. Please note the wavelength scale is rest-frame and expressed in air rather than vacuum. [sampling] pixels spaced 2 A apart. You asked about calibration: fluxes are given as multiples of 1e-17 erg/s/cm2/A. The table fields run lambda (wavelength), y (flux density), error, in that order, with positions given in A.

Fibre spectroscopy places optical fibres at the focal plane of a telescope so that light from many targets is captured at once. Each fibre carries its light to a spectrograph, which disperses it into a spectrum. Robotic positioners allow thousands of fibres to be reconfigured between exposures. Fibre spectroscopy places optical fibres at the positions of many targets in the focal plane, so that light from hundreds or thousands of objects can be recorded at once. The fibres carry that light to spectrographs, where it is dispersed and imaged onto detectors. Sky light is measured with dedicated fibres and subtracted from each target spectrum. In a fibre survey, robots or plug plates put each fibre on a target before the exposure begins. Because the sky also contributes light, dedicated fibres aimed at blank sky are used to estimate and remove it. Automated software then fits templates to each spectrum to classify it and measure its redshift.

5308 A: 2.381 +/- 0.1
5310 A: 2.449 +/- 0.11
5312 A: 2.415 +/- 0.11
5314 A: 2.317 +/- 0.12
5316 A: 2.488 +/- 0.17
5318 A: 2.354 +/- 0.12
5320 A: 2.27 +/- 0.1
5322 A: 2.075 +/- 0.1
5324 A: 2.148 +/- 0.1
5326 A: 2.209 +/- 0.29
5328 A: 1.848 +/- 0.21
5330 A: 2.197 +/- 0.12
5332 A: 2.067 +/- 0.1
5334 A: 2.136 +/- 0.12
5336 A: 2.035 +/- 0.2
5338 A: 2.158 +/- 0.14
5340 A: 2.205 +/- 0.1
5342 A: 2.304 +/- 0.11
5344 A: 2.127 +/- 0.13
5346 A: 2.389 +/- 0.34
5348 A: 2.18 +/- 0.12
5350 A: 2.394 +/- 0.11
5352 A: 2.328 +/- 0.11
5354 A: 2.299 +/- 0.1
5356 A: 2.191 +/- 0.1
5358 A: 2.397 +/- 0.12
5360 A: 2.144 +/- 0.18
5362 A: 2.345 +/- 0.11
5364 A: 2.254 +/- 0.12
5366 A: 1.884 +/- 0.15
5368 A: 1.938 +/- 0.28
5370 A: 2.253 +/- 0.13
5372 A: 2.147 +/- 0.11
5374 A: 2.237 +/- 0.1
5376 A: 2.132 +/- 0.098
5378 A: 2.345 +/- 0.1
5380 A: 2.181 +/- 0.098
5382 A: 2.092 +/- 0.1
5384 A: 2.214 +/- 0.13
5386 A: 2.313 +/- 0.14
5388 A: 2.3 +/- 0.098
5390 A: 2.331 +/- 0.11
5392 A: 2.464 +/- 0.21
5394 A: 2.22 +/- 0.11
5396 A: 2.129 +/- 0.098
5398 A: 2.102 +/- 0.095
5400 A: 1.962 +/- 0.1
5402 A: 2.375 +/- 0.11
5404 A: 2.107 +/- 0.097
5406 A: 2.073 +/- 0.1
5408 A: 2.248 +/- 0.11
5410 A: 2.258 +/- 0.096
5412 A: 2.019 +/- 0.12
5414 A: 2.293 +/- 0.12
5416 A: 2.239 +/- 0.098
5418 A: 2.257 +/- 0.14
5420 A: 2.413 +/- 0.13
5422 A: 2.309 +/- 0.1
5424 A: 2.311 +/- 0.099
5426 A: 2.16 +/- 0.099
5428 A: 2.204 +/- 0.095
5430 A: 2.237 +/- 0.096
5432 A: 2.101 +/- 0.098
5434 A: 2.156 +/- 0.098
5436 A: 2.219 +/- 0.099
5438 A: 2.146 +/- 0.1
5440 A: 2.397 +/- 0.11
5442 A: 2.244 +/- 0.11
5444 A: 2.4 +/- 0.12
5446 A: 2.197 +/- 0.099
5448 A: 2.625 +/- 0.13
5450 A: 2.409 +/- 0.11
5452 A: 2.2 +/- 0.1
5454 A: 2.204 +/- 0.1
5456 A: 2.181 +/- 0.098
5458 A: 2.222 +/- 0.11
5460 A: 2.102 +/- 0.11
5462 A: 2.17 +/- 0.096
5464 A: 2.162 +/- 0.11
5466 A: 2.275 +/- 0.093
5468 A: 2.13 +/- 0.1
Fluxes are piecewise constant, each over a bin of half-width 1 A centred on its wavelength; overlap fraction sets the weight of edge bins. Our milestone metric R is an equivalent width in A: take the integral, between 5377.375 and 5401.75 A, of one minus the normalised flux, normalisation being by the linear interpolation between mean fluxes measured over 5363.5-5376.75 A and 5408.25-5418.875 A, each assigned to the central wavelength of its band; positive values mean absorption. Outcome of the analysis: -0.7 A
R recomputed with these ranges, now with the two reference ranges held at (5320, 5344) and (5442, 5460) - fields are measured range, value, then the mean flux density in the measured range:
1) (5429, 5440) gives 0.4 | 2.19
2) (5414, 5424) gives -0.3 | 2.3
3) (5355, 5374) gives 0.0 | 2.18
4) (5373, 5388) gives -0.2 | 2.22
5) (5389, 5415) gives 0.3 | 2.2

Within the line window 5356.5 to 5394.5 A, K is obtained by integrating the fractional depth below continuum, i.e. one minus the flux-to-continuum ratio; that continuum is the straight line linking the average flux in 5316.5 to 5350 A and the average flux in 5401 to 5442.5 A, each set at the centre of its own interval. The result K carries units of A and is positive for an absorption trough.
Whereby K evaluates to -0.3 A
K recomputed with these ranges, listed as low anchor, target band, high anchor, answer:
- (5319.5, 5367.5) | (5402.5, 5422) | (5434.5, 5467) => 0.10 A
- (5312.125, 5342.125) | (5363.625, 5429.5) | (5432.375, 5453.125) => 1.39 A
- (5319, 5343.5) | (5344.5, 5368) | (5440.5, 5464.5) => -0.82 A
